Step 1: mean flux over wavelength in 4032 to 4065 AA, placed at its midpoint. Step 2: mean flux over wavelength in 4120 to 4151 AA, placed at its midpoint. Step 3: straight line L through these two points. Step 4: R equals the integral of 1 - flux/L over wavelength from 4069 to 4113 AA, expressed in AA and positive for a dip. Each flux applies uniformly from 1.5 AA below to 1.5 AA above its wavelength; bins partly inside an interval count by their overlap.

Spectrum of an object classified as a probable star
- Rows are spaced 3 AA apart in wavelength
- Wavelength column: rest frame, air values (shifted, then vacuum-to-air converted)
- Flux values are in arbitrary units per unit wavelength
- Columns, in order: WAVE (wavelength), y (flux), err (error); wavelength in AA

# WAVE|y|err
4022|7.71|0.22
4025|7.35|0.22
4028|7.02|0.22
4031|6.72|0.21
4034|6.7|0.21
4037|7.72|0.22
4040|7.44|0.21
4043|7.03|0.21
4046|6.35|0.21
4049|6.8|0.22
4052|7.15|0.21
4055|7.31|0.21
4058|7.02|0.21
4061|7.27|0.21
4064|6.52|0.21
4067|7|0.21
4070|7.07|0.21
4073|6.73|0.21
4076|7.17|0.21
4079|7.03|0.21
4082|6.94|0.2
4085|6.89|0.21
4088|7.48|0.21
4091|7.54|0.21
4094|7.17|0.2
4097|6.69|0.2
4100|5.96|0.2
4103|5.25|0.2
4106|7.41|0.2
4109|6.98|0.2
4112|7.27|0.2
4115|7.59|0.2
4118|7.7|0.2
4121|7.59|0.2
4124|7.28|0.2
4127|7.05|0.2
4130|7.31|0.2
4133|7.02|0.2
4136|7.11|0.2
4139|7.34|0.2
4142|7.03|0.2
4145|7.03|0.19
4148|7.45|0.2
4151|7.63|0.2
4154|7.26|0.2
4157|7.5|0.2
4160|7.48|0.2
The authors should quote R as 1.4 AA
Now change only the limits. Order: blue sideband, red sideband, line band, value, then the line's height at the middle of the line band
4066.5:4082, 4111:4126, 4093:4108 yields 1.6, 7.28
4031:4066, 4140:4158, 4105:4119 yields -0.3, 7.2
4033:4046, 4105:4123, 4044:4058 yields 0.5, 7.18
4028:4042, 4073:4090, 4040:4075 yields 0.7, 7.11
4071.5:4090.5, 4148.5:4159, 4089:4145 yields 1.5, 7.26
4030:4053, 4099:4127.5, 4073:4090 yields -0.2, 7.01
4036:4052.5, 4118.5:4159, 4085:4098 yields -0.1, 7.17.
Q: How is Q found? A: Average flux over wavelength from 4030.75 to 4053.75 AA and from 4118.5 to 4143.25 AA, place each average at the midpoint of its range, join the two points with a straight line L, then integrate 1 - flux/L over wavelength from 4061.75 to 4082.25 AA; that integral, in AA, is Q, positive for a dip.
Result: 0.4 AA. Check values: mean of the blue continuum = 7.01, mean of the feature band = 6.93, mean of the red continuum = 7.24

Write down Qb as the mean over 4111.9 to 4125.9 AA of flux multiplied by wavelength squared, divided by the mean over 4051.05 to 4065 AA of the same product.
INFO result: 1.1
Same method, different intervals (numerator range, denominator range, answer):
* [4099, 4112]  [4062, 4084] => 0.96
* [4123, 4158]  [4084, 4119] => 1.06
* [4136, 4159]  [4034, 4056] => 1.09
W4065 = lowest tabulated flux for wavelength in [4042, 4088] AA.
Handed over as 6.35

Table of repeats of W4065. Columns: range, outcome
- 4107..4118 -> 6.98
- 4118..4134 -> 7.02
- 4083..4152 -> 5.25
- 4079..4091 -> 6.89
